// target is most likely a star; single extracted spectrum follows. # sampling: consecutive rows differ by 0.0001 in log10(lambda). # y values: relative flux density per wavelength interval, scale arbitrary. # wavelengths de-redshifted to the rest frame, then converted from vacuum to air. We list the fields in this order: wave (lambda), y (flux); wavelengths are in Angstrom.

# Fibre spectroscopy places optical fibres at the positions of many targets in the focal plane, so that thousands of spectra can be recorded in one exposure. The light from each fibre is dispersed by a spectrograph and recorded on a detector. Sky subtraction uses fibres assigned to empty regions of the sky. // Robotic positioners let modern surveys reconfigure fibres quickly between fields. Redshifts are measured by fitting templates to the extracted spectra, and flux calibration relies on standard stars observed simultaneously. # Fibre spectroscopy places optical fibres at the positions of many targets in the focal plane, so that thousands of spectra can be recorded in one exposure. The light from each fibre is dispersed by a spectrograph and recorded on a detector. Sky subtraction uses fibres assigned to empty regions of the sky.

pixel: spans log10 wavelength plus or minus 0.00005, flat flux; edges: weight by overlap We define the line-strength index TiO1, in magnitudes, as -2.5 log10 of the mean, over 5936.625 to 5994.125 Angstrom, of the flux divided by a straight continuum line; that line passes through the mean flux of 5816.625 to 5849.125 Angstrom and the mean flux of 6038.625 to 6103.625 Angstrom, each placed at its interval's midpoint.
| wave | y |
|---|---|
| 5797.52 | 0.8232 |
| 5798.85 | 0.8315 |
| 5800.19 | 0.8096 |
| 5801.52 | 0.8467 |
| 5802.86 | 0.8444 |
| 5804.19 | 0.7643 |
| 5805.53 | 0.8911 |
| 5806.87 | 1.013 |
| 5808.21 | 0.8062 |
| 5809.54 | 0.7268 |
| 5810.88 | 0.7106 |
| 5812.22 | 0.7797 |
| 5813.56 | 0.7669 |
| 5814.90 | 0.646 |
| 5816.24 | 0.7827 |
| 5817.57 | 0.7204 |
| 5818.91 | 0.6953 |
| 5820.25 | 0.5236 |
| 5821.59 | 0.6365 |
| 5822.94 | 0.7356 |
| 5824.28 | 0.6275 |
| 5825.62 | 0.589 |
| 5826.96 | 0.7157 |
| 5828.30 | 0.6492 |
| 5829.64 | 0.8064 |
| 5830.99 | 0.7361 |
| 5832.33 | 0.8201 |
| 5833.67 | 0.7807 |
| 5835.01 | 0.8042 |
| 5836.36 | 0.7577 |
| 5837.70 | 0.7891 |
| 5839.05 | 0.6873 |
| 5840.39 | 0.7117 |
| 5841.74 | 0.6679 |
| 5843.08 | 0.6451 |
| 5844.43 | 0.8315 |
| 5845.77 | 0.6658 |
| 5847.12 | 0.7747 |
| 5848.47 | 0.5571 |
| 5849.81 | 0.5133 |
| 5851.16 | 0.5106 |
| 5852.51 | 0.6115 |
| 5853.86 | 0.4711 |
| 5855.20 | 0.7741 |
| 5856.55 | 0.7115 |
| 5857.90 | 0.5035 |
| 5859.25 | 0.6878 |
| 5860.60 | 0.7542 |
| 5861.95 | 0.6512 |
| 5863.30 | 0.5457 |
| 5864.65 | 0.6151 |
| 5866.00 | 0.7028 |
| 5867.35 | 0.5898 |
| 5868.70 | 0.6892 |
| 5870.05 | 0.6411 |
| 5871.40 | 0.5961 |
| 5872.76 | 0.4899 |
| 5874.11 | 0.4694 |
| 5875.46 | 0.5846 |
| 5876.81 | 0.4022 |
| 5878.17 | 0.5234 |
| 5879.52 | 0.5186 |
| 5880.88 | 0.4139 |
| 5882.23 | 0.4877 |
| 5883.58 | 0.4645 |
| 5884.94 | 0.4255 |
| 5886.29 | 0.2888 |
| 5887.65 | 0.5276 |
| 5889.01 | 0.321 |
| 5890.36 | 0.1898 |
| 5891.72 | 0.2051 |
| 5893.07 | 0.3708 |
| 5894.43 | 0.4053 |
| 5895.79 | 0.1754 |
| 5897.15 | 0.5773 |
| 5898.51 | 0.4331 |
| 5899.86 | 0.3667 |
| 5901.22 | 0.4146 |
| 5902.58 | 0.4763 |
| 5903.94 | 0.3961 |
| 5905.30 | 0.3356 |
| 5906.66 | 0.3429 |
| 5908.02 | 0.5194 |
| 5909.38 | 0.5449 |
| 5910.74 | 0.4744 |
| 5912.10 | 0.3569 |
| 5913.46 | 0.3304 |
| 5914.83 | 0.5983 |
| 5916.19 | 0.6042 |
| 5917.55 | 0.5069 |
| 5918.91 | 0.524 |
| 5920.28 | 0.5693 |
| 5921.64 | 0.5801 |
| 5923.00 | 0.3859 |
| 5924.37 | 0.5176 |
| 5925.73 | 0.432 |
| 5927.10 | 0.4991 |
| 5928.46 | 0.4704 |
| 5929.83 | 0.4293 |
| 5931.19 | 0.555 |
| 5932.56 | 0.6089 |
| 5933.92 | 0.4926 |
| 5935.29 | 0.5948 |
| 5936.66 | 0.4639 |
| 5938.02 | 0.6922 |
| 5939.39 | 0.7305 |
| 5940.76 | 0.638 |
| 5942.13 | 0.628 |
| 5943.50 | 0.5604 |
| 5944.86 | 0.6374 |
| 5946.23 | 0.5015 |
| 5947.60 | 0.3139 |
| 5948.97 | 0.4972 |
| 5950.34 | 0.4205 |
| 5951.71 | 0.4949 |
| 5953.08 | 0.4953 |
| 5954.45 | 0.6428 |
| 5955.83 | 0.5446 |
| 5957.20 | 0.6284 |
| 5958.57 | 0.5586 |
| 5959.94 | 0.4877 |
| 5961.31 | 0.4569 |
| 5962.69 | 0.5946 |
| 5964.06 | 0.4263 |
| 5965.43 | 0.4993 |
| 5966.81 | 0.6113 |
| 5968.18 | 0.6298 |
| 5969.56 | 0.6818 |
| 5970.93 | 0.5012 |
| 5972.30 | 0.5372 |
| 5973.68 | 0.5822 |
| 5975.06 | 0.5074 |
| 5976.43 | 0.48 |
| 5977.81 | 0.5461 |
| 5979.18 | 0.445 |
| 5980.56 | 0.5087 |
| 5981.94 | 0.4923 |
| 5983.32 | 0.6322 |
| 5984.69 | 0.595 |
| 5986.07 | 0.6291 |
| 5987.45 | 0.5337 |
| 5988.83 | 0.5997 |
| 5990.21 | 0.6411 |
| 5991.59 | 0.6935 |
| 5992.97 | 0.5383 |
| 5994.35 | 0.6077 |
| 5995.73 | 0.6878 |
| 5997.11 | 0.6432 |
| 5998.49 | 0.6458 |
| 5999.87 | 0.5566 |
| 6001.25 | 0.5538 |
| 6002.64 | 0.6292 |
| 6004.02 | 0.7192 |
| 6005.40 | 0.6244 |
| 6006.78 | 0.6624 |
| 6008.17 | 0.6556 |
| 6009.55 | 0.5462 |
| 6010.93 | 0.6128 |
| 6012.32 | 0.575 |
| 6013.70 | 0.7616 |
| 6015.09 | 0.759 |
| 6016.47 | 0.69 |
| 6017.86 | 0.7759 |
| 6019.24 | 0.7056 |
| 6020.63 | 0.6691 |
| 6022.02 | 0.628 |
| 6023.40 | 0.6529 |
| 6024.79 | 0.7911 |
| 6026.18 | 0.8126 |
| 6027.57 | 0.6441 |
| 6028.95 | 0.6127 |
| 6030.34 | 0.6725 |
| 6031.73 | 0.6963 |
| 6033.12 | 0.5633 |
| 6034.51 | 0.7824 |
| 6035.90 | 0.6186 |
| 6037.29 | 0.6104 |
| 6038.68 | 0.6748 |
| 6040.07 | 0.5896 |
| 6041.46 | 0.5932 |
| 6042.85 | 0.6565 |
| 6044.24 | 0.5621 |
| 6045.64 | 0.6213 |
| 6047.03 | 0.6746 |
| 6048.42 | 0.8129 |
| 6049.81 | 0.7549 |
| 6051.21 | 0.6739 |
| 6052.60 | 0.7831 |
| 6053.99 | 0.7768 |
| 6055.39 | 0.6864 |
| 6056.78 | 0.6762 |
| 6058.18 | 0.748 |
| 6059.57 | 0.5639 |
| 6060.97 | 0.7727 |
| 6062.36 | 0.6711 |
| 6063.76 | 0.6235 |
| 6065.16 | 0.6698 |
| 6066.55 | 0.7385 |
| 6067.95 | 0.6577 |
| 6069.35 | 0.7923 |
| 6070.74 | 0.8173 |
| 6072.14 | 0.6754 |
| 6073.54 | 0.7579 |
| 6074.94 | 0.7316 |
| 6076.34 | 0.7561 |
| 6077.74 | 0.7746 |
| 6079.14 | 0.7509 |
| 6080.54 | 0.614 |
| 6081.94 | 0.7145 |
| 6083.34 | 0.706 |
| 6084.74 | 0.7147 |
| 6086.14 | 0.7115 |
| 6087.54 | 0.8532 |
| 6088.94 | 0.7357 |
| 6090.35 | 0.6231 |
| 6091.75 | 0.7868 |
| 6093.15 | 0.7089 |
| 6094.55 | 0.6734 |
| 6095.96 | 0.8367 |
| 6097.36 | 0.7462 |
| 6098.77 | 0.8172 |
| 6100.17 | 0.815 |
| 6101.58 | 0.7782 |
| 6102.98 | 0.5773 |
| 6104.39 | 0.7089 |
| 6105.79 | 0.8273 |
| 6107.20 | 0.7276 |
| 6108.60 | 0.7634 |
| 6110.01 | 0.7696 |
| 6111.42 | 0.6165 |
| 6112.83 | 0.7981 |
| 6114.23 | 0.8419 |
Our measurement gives 0.26 mag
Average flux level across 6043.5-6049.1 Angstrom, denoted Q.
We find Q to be 0.667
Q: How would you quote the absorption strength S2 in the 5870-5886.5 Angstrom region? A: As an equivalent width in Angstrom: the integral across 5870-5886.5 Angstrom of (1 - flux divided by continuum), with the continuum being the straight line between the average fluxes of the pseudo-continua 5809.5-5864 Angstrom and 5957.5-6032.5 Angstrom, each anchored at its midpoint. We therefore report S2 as 4.5 Angstrom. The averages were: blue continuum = 0.684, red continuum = 0.611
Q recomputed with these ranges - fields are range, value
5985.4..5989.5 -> 0.587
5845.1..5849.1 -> 0.666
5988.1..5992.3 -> 0.643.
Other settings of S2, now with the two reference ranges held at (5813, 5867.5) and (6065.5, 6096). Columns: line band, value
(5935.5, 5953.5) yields 4.0 Angstrom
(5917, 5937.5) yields 5.5 Angstrom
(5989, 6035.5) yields 3.6 Angstrom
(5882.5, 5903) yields 9.3 Angstrom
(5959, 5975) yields 3.6 Angstrom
